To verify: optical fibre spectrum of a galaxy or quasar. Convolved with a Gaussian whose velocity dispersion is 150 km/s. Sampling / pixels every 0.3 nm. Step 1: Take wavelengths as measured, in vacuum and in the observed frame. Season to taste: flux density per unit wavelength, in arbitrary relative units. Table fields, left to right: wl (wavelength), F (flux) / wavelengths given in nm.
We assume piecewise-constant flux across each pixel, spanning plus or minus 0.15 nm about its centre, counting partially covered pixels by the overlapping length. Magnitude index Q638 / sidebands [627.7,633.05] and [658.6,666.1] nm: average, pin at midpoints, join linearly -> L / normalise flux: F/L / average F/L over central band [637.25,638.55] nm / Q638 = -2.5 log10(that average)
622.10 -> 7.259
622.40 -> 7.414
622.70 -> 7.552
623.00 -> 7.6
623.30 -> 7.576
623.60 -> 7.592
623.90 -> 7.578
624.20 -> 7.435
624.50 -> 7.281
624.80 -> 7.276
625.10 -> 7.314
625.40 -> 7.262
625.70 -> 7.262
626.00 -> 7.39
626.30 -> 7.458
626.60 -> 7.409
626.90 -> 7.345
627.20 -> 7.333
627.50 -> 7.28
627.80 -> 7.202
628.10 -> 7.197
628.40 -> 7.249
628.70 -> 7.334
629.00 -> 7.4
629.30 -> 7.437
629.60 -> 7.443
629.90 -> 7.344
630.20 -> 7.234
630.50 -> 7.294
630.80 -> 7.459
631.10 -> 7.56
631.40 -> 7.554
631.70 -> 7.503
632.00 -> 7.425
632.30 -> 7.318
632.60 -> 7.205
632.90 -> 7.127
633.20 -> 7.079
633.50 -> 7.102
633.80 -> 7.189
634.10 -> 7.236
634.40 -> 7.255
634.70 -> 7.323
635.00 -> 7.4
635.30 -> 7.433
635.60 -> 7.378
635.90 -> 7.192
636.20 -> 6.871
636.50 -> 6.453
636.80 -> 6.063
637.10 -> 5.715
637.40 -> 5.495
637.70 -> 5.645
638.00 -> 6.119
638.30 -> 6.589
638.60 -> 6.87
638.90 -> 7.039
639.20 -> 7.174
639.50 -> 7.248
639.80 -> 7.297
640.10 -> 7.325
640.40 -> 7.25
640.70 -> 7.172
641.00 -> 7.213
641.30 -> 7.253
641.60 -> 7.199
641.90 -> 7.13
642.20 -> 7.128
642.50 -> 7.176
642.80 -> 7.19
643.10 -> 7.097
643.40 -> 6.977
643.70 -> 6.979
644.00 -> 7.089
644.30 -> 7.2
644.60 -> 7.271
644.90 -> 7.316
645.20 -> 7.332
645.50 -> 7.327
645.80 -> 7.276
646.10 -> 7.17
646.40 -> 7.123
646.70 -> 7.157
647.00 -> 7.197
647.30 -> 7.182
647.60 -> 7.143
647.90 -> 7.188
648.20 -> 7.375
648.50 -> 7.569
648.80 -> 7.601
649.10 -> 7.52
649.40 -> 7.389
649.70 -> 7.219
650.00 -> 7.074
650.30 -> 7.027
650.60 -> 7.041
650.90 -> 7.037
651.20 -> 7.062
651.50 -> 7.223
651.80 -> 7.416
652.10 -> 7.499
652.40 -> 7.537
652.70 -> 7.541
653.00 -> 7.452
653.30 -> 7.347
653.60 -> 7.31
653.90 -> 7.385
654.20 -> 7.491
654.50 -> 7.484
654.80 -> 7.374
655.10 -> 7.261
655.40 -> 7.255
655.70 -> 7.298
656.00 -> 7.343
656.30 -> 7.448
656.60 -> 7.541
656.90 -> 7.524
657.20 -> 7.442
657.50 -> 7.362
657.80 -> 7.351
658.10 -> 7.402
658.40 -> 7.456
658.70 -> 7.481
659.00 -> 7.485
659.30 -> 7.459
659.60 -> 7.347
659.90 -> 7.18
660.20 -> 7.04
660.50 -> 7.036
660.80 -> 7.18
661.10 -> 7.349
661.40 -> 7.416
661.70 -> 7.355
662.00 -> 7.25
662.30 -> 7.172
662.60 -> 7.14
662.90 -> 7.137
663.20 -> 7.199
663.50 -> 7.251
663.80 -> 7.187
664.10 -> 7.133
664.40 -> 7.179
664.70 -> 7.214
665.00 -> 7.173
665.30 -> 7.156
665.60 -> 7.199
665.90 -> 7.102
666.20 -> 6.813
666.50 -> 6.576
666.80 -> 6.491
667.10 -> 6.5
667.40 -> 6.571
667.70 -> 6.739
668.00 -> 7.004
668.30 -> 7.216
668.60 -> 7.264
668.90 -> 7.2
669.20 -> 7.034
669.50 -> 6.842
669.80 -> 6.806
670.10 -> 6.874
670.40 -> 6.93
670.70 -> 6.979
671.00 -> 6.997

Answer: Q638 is 0.21 mag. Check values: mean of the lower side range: 7.35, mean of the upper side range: 7.23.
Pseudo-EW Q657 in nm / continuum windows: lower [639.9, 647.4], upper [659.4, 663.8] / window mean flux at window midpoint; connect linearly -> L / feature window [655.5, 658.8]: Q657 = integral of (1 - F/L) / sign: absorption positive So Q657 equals -0.09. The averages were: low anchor 7.19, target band 7.42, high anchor 7.22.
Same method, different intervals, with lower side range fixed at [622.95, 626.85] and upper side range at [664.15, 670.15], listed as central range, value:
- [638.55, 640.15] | 0.02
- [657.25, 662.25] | -0.21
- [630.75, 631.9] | -0.03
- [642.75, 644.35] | 0.03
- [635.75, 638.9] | 0.41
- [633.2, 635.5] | 0.01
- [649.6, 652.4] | -0.03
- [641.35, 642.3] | 0.01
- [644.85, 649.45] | -0.09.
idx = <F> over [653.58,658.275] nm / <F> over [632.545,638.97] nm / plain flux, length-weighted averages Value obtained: 1.1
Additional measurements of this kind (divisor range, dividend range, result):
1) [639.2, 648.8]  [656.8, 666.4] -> 1.00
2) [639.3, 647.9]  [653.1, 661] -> 1.02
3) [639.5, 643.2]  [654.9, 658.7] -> 1.03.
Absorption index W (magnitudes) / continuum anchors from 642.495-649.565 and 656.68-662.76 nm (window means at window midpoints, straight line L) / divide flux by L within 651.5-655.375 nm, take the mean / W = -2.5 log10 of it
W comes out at -0.02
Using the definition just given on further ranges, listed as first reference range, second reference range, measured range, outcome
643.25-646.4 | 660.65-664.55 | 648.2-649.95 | -0.03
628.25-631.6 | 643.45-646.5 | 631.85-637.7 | 0.06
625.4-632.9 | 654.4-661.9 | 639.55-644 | 0.03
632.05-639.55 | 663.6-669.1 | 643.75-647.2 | -0.05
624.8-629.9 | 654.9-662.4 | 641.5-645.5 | 0.03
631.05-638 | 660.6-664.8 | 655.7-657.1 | -0.04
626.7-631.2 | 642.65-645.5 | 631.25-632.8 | -0.01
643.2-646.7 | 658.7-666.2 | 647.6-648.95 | -0.03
